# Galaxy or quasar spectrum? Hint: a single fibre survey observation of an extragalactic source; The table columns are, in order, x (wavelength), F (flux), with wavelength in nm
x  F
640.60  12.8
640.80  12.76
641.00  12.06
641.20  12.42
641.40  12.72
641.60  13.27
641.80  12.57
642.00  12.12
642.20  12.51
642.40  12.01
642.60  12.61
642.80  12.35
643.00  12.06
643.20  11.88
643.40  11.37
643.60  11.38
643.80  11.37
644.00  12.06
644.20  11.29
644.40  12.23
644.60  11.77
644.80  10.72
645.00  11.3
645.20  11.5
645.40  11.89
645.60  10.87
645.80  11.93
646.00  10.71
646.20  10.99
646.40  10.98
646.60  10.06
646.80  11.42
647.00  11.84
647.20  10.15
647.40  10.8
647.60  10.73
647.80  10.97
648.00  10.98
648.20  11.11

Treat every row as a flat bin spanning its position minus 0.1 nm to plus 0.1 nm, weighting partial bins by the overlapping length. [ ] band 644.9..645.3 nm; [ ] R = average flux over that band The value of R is 11.4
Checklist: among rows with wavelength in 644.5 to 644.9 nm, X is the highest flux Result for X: 11.77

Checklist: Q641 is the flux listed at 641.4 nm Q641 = 12.72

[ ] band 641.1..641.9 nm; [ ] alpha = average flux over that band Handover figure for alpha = 12.7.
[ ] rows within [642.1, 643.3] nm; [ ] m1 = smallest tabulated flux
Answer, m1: 11.88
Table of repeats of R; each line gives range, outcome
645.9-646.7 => 10.7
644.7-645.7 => 11.3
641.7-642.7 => 12.4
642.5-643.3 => 12.2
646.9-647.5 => 10.9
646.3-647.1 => 11.1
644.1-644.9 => 11.5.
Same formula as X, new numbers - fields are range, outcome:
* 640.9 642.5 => 13.27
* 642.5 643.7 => 12.61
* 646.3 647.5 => 11.84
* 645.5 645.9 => 11.93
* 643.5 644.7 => 12.23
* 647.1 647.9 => 10.97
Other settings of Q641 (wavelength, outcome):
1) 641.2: 12.42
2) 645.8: 11.93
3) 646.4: 10.98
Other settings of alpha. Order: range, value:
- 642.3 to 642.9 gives 12.3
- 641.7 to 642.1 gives 12.3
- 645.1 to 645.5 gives 11.7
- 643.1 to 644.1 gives 11.6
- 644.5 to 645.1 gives 11.3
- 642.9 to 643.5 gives 11.8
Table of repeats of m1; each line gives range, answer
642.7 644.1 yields 11.37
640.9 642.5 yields 12.01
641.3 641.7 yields 12.72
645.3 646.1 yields 10.71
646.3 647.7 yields 10.06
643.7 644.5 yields 11.29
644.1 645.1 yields 10.72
